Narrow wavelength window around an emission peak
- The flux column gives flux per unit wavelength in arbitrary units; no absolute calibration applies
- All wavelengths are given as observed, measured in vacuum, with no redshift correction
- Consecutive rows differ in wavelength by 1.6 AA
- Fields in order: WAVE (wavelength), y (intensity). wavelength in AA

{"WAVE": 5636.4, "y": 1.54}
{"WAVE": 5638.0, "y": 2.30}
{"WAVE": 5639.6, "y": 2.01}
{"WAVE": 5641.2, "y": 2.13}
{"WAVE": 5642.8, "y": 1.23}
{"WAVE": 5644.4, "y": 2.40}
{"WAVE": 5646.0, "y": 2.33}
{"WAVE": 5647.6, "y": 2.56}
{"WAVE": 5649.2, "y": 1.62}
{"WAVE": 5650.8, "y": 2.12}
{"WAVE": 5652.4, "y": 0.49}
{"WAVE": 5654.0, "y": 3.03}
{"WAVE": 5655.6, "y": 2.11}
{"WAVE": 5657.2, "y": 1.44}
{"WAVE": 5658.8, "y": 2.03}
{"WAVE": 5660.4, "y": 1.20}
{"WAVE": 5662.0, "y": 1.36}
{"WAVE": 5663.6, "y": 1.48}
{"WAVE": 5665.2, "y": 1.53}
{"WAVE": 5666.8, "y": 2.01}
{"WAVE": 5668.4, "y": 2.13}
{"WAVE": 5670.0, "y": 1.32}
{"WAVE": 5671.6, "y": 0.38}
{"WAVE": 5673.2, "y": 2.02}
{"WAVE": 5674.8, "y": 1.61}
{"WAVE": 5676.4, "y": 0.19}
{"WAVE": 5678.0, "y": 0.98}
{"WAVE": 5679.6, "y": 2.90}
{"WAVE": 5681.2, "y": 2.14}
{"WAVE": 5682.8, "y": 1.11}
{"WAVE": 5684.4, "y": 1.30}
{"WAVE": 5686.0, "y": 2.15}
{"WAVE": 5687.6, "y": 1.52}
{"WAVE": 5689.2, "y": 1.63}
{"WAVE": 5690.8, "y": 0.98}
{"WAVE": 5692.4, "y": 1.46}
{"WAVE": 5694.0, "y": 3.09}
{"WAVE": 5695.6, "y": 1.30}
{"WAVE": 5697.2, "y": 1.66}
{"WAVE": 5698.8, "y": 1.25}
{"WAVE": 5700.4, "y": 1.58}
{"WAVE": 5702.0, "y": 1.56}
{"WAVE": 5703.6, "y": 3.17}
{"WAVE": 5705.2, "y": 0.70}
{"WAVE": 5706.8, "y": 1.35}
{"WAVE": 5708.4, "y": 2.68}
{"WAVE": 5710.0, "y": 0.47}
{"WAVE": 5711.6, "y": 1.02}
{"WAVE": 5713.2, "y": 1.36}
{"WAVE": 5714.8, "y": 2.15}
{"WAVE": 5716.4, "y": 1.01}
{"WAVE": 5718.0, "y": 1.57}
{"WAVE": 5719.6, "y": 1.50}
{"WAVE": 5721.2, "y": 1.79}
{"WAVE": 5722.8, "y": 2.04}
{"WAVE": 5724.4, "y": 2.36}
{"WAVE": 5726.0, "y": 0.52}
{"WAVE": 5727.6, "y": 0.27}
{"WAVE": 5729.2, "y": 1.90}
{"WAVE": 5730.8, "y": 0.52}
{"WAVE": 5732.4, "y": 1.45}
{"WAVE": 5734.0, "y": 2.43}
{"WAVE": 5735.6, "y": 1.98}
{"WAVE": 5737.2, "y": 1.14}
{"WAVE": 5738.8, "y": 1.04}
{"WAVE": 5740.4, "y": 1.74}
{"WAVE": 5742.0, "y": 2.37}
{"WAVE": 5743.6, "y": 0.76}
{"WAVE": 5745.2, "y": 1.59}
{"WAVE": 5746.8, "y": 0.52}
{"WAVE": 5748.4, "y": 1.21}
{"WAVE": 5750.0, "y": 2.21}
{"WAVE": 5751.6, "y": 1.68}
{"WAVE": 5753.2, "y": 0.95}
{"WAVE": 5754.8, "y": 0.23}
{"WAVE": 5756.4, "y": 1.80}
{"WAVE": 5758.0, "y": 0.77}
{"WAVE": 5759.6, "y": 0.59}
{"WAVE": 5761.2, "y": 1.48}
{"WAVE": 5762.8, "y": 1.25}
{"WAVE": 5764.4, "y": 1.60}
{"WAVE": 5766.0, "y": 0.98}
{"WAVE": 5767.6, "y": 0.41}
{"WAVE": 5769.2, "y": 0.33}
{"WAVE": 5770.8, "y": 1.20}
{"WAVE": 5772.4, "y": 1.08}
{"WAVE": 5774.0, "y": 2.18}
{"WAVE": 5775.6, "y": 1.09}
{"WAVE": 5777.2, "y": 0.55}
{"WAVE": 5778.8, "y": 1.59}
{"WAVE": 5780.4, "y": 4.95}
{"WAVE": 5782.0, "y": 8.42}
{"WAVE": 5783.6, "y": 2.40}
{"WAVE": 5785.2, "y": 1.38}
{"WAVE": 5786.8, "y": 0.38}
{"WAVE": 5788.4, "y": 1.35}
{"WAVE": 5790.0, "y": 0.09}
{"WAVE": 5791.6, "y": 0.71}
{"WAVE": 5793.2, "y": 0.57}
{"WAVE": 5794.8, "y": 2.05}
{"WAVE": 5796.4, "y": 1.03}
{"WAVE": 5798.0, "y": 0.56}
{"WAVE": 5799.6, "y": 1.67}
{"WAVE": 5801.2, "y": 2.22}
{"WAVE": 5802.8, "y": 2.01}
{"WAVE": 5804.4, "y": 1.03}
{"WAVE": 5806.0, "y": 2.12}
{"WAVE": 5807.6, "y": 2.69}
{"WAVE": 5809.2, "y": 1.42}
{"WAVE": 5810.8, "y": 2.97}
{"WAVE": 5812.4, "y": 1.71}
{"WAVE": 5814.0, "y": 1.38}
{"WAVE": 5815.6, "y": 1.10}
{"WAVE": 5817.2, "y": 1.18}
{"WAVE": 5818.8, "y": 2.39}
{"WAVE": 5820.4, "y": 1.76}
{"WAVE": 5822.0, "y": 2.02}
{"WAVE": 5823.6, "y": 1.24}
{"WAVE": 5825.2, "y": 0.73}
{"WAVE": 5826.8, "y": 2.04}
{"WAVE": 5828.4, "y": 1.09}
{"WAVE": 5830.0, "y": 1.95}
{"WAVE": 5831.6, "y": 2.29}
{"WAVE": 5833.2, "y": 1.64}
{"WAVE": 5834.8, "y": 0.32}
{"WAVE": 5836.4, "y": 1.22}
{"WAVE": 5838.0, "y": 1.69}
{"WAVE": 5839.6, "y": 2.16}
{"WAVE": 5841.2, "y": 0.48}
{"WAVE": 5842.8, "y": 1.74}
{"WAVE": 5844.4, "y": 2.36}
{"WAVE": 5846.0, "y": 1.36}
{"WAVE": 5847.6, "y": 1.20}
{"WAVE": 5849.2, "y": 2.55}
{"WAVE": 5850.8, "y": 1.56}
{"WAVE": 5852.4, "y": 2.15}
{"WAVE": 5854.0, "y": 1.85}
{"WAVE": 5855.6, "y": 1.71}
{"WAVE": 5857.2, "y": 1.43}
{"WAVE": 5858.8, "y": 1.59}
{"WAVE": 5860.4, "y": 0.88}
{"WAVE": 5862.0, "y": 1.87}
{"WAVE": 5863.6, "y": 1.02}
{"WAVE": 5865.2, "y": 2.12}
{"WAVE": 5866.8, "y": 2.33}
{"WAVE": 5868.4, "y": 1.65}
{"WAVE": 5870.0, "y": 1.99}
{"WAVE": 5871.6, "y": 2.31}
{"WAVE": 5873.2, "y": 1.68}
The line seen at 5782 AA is H-beta 4861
